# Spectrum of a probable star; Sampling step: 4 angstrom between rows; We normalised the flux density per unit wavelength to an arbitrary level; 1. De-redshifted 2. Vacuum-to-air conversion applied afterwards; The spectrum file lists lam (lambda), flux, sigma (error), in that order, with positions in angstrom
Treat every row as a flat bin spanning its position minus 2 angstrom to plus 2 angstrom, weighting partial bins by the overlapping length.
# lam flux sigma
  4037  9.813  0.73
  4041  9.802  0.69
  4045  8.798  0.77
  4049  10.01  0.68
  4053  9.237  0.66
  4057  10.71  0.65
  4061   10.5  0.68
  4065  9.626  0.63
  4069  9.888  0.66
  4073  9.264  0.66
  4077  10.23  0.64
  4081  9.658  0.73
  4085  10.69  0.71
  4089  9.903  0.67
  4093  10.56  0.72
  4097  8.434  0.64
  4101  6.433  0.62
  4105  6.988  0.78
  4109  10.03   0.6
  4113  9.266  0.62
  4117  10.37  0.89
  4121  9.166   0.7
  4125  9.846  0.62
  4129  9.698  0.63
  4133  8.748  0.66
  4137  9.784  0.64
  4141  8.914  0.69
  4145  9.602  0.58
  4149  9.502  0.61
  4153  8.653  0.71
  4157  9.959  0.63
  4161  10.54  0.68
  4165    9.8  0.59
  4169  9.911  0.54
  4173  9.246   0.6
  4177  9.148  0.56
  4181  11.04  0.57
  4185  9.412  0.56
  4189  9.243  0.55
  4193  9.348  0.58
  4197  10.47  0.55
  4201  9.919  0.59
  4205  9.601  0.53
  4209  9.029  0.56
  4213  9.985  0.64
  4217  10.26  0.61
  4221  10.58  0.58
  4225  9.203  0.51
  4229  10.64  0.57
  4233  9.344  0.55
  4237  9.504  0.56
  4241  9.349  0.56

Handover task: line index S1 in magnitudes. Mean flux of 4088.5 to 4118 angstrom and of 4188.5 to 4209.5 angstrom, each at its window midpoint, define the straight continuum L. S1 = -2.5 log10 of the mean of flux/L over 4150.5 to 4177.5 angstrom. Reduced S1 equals -0.03 mag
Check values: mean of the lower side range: 8.91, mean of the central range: 9.63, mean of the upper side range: 9.67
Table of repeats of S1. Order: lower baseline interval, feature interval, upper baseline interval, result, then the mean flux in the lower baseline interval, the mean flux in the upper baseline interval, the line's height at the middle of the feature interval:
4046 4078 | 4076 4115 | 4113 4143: 0.06 mag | 9.89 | 9.49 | 9.69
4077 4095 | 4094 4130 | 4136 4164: 0.11 mag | 10.2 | 9.57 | 9.95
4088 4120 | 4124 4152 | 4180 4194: -0.02 mag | 8.97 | 9.7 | 9.27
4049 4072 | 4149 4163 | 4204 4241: 0.02 mag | 9.96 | 9.78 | 9.85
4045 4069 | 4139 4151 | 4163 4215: 0.05 mag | 9.9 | 9.7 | 9.77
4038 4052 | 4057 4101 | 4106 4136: -0.03 mag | 9.54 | 9.51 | 9.52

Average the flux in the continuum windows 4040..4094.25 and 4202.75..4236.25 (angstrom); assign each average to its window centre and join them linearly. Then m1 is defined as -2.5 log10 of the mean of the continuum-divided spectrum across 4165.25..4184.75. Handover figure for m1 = 0.01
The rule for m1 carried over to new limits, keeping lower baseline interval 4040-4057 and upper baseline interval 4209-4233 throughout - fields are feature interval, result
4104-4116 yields 0.08 mag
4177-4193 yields 0.02 mag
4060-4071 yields -0.04 mag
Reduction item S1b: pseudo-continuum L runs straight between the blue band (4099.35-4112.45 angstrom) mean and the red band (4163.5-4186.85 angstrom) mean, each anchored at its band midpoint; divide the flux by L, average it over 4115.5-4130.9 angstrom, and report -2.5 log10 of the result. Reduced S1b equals -0.16 mag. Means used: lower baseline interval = 8.01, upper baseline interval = 9.76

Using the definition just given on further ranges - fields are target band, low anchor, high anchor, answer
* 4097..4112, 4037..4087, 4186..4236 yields 0.226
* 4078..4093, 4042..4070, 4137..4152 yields -0.054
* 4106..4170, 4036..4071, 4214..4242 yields 0.031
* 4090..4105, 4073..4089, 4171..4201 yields 0.192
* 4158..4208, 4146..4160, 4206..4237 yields -0.019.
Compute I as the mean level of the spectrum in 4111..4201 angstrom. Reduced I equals 9.63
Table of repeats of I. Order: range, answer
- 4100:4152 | 9.15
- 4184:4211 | 9.58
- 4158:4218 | 9.79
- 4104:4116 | 9.04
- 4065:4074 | 9.62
